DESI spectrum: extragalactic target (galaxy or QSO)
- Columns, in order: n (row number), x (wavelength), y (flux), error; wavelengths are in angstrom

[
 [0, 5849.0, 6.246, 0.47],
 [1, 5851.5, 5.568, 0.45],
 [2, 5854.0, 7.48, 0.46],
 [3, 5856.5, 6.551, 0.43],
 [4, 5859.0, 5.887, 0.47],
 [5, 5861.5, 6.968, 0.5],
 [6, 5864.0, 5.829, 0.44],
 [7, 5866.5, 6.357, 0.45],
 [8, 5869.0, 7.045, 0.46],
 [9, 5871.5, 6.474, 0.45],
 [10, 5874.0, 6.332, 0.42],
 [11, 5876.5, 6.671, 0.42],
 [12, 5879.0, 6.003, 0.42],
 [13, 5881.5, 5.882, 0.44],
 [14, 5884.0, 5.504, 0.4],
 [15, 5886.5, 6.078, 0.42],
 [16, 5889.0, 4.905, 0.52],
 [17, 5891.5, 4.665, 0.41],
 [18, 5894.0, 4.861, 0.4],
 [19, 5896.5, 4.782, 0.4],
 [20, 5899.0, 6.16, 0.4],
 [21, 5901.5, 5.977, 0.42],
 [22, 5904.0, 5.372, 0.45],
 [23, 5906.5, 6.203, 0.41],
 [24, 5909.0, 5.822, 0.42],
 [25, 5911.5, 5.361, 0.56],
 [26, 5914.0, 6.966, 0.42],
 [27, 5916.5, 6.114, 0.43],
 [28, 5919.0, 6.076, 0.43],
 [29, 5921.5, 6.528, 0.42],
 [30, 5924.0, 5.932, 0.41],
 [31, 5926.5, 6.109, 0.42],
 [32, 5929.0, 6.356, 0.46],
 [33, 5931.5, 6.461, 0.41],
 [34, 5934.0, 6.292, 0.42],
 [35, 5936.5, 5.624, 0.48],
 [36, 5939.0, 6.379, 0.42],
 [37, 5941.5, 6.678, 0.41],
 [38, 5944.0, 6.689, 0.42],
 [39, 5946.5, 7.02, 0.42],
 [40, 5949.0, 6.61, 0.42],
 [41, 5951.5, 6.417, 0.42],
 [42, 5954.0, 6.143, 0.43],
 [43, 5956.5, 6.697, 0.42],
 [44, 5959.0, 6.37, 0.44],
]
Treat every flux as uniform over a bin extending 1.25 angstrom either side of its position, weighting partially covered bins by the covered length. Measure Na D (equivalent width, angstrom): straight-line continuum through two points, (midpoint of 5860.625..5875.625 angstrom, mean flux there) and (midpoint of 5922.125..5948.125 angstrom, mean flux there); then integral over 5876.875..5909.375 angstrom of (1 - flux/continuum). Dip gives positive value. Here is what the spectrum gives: 4.4 angstrom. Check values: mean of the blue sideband 6.49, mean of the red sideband 6.36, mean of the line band 5.58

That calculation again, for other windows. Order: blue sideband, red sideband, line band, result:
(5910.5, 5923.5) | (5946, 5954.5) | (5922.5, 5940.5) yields 0.5 angstrom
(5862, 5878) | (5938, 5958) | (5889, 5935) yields 4.7 angstrom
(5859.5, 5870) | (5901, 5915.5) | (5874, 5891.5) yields 1.3 angstrom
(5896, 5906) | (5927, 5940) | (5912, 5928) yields -0.7 angstrom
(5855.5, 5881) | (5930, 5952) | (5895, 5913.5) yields 2.1 angstrom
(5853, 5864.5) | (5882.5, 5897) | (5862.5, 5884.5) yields -1.4 angstrom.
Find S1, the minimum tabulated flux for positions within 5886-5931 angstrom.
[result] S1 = 4.665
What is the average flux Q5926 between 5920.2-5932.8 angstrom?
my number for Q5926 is 6.28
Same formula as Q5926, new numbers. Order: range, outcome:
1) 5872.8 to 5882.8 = 6.22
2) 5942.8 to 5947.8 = 6.85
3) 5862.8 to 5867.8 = 6.11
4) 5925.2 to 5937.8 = 6.17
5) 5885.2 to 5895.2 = 5.13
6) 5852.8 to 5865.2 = 6.54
